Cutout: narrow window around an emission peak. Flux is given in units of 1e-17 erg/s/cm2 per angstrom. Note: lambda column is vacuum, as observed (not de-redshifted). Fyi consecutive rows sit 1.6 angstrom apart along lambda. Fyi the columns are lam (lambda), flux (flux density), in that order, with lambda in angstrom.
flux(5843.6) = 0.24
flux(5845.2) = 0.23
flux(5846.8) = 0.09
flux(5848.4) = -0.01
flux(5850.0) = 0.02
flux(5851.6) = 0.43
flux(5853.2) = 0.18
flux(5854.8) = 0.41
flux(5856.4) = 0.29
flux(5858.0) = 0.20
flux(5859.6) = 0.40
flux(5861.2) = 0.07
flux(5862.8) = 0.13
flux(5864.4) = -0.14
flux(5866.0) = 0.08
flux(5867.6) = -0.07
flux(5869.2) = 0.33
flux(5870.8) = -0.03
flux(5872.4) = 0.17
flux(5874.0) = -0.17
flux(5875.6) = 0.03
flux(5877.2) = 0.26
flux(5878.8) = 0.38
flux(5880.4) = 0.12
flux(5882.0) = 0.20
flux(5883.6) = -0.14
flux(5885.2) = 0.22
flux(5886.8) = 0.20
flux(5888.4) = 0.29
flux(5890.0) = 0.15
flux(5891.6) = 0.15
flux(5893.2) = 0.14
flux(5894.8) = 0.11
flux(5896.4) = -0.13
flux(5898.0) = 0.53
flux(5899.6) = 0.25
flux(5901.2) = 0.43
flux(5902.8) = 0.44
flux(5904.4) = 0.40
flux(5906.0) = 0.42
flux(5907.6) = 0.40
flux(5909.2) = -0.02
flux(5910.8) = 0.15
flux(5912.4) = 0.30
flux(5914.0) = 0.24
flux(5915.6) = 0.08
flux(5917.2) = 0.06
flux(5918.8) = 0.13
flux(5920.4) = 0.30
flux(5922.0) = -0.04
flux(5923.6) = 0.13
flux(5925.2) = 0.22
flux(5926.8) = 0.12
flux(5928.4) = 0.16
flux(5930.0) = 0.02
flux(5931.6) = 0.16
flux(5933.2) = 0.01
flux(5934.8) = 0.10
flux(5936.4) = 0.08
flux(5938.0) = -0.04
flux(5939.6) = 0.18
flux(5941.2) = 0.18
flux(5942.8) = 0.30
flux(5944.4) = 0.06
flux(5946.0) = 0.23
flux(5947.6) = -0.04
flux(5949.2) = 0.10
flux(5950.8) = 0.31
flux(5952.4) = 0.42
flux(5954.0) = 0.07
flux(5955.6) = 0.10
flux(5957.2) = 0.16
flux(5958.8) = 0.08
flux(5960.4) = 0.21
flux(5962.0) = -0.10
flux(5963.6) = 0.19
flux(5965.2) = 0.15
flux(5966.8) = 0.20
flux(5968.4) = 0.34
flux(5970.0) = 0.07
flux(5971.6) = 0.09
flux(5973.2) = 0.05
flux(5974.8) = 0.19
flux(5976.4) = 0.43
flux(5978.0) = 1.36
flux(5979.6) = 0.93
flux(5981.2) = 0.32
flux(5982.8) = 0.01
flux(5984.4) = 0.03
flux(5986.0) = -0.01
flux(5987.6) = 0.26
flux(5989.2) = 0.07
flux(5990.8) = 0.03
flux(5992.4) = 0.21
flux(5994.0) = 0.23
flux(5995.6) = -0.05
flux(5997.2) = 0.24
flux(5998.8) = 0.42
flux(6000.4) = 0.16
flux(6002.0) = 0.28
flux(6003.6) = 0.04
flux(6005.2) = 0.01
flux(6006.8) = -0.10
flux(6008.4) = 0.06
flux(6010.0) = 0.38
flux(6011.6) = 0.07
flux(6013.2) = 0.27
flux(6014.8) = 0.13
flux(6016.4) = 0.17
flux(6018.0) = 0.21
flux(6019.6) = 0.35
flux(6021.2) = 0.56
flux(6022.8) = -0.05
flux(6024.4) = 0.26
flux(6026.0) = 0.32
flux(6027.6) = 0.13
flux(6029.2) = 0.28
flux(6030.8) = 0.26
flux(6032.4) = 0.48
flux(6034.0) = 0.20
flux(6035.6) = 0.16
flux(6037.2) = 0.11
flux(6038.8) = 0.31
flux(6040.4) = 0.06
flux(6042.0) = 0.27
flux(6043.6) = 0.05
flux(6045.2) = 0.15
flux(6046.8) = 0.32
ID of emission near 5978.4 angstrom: Hgamma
